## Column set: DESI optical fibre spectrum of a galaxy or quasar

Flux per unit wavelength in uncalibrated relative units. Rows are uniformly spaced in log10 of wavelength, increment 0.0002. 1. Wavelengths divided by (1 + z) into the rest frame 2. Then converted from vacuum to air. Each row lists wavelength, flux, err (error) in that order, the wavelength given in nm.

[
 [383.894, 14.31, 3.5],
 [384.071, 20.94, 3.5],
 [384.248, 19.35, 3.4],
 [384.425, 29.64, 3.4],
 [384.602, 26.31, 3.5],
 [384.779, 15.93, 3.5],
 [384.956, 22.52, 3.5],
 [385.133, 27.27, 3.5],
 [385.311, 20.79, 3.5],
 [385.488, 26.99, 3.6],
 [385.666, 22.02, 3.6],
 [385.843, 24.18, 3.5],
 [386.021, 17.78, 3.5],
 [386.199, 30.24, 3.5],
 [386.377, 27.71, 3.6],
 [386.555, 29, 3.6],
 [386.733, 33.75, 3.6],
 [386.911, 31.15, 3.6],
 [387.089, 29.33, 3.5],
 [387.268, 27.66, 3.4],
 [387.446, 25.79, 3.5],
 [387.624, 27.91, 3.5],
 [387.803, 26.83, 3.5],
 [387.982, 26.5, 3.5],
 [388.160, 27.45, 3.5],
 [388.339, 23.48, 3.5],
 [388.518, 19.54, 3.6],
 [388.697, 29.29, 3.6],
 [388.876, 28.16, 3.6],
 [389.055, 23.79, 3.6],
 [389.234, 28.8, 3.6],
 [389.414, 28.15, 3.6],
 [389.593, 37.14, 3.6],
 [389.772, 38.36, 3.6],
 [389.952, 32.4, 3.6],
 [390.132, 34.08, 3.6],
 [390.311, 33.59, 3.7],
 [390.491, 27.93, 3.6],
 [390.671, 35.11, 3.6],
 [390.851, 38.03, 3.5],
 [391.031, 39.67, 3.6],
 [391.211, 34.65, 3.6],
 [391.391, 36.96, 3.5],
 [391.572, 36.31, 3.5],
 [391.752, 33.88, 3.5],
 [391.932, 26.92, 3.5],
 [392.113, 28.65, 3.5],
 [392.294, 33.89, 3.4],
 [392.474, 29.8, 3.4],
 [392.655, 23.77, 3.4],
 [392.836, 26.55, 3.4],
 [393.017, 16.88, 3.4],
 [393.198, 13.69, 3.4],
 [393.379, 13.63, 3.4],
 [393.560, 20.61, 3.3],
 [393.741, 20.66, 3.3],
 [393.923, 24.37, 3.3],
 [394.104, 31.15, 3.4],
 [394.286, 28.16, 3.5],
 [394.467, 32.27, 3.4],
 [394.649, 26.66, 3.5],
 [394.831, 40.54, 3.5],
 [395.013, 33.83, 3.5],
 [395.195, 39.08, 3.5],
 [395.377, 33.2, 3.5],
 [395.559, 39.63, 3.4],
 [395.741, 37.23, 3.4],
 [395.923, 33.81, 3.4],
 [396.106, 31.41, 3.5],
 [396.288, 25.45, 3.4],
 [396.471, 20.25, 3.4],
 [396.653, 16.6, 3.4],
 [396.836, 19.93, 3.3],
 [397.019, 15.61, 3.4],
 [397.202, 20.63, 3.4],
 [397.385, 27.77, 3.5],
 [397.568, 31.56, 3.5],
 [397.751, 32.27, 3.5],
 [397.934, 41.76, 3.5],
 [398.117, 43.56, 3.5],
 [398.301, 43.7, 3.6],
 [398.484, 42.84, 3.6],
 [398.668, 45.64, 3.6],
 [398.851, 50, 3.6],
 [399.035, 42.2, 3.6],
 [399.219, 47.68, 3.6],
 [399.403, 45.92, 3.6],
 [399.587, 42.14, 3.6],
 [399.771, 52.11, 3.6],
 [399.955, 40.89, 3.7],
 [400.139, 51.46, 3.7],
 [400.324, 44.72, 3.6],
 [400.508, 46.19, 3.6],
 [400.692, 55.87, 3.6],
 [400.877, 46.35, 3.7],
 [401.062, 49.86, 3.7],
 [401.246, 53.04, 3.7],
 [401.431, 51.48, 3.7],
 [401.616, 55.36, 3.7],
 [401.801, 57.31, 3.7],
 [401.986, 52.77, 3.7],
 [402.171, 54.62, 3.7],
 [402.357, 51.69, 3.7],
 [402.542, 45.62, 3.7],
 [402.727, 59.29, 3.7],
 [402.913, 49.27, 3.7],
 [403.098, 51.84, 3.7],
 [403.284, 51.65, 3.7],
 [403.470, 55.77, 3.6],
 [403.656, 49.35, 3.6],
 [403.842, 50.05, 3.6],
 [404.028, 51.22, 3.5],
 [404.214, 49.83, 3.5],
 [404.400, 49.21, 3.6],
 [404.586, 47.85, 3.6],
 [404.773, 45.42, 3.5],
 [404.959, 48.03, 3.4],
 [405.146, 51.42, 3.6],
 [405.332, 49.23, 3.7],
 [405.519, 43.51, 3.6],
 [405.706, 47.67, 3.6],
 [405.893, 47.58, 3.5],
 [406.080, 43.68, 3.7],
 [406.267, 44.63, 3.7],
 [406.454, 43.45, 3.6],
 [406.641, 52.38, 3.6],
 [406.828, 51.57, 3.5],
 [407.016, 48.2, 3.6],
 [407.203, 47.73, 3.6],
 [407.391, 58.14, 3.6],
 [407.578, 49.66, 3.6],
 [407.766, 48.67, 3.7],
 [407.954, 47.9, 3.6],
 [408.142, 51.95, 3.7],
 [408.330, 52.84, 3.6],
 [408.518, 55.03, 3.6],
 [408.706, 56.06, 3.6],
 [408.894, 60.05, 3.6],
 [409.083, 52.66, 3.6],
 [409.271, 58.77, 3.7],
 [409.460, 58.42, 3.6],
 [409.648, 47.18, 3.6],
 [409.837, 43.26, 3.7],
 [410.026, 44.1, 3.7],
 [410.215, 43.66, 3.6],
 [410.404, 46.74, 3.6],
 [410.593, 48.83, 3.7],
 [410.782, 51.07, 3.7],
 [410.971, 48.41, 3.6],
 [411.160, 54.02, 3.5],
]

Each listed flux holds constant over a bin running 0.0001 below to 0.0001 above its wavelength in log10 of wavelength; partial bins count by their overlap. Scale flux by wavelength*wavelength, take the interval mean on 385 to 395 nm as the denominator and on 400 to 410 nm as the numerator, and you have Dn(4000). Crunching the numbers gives 1.92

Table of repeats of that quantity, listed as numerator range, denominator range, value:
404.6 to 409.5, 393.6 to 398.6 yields 1.73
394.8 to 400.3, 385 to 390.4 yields 1.37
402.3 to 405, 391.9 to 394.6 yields 2.15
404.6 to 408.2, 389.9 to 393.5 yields 1.76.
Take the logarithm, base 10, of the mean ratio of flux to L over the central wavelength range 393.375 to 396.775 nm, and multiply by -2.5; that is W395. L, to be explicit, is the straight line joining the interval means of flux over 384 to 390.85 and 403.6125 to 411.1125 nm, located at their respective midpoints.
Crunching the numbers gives 0.228 mag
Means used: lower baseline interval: 27.5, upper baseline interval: 49.7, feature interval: 29.2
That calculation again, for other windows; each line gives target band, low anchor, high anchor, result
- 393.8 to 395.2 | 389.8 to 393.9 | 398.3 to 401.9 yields 0.13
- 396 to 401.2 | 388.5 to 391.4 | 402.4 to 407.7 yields 0.11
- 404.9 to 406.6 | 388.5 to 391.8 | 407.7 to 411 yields 0.02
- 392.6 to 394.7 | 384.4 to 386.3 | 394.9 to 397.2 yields 0.19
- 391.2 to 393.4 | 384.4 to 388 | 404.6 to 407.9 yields 0.19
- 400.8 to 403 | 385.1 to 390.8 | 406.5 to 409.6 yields -0.15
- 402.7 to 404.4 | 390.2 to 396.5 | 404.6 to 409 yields -0.15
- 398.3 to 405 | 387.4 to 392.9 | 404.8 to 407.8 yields -0.15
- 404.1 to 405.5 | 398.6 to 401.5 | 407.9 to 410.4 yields 0.03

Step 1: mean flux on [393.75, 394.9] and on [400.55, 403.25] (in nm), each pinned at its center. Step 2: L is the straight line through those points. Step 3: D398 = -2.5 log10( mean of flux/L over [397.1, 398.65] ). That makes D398 0.13 mag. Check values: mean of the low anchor 29.6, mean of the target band 35.9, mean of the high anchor 52.3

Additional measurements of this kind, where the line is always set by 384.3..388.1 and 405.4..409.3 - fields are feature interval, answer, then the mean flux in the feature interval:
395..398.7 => 0.20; 31.9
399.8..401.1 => -0.13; 48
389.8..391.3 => -0.11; 34.6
